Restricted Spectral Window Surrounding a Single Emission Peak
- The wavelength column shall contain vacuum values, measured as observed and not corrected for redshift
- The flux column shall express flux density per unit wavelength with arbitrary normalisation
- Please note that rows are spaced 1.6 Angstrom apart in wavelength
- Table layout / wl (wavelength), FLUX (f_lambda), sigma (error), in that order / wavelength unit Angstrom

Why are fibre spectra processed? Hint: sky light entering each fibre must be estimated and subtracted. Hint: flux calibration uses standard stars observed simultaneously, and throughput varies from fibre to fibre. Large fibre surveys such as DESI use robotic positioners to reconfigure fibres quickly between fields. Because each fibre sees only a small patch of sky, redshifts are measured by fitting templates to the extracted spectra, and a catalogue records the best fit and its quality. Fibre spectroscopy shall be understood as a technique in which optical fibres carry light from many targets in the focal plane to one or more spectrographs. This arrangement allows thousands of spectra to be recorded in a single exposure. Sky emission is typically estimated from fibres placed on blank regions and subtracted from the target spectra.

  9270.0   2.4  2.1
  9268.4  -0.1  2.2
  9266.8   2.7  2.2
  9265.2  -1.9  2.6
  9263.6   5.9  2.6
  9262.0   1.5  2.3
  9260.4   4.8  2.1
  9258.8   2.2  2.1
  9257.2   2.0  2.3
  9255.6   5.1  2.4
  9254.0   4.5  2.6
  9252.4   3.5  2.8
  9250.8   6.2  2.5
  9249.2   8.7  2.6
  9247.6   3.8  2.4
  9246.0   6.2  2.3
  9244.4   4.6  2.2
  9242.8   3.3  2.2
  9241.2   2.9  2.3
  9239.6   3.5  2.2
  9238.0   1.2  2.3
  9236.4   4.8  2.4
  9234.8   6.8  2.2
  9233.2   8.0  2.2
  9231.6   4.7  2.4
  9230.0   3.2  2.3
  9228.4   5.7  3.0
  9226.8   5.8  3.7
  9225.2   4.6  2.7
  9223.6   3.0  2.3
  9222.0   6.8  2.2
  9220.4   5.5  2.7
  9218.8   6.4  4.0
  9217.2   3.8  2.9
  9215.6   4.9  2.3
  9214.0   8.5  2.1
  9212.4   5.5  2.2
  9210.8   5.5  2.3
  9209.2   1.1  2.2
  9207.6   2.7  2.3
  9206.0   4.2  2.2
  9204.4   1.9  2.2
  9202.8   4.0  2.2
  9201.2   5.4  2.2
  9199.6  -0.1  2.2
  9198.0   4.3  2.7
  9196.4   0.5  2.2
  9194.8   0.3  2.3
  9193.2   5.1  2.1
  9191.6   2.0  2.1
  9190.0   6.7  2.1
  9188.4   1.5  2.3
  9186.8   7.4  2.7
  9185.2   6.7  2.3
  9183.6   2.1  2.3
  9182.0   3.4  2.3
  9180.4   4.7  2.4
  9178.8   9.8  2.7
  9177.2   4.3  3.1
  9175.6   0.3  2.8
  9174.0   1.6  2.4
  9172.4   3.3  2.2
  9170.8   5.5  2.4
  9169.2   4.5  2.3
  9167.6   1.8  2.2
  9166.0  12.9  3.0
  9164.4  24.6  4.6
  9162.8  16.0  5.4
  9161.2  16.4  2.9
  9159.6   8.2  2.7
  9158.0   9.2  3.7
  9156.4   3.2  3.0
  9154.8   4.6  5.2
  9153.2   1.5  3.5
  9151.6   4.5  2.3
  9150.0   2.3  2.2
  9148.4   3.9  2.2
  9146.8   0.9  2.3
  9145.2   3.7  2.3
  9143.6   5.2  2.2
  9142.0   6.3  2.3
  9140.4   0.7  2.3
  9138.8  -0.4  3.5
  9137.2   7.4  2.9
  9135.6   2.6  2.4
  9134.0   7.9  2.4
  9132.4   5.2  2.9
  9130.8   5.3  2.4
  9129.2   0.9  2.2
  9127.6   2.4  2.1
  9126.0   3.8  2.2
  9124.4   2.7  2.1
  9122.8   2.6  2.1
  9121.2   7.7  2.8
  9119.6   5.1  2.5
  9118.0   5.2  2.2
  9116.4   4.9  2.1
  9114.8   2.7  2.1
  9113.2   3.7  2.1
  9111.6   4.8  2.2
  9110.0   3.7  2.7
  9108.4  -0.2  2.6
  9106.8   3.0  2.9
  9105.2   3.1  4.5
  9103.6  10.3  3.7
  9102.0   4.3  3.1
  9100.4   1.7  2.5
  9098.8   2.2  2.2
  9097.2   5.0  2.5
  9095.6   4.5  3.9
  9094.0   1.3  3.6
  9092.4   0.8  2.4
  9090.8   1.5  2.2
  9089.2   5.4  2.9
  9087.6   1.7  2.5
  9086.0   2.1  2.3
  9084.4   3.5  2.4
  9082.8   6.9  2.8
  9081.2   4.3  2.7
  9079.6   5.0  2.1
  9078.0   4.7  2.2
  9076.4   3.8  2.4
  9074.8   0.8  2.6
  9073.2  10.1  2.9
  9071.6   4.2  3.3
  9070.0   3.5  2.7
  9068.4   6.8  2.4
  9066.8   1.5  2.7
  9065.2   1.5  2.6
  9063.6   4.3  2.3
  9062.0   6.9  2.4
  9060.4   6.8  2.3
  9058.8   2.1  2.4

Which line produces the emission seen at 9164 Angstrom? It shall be H-beta 4861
